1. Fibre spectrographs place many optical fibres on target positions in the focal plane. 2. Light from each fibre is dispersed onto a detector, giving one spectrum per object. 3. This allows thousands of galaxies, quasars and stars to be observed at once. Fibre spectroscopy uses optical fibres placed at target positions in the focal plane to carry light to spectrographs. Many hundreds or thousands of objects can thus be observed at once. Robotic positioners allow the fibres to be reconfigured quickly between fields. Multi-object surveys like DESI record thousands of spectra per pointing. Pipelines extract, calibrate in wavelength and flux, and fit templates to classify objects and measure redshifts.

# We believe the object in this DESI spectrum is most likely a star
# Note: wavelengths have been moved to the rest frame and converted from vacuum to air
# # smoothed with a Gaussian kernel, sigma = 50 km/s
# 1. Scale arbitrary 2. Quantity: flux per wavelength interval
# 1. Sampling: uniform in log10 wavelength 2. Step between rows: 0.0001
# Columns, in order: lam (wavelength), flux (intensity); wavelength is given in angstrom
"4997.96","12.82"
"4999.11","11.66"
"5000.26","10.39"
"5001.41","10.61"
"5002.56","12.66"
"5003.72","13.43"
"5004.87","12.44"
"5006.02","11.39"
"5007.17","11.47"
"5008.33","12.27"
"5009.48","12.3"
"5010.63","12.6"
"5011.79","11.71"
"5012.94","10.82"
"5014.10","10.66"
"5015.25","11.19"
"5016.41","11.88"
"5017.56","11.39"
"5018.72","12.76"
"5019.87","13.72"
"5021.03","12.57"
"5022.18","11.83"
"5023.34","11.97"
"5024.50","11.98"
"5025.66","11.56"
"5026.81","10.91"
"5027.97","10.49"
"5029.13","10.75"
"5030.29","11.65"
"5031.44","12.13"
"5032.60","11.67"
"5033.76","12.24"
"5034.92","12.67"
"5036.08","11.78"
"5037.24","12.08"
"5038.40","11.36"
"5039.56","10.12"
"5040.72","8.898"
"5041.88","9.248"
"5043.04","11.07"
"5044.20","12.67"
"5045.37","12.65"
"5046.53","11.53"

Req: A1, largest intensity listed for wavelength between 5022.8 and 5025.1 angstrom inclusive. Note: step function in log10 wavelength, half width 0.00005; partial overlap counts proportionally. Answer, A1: 11.98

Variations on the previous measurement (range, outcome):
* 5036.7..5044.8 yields 12.67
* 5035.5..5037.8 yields 12.08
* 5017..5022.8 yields 13.72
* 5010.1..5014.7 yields 12.6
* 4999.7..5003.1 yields 12.66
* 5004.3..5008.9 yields 12.44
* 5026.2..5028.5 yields 10.91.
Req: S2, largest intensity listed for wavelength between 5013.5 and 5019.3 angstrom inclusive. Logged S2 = 12.76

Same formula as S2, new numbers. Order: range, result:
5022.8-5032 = 12.13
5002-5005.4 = 13.43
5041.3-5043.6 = 11.07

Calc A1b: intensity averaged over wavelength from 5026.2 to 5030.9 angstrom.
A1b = 11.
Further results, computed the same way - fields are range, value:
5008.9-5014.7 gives 11.6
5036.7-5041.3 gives 10.6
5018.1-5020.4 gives 13.2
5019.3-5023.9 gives 12.5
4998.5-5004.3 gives 11.8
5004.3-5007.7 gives 11.8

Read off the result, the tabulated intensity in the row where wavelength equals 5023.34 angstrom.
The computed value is 11.97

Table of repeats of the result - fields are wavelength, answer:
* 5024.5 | 11.98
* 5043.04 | 11.07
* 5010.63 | 12.6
